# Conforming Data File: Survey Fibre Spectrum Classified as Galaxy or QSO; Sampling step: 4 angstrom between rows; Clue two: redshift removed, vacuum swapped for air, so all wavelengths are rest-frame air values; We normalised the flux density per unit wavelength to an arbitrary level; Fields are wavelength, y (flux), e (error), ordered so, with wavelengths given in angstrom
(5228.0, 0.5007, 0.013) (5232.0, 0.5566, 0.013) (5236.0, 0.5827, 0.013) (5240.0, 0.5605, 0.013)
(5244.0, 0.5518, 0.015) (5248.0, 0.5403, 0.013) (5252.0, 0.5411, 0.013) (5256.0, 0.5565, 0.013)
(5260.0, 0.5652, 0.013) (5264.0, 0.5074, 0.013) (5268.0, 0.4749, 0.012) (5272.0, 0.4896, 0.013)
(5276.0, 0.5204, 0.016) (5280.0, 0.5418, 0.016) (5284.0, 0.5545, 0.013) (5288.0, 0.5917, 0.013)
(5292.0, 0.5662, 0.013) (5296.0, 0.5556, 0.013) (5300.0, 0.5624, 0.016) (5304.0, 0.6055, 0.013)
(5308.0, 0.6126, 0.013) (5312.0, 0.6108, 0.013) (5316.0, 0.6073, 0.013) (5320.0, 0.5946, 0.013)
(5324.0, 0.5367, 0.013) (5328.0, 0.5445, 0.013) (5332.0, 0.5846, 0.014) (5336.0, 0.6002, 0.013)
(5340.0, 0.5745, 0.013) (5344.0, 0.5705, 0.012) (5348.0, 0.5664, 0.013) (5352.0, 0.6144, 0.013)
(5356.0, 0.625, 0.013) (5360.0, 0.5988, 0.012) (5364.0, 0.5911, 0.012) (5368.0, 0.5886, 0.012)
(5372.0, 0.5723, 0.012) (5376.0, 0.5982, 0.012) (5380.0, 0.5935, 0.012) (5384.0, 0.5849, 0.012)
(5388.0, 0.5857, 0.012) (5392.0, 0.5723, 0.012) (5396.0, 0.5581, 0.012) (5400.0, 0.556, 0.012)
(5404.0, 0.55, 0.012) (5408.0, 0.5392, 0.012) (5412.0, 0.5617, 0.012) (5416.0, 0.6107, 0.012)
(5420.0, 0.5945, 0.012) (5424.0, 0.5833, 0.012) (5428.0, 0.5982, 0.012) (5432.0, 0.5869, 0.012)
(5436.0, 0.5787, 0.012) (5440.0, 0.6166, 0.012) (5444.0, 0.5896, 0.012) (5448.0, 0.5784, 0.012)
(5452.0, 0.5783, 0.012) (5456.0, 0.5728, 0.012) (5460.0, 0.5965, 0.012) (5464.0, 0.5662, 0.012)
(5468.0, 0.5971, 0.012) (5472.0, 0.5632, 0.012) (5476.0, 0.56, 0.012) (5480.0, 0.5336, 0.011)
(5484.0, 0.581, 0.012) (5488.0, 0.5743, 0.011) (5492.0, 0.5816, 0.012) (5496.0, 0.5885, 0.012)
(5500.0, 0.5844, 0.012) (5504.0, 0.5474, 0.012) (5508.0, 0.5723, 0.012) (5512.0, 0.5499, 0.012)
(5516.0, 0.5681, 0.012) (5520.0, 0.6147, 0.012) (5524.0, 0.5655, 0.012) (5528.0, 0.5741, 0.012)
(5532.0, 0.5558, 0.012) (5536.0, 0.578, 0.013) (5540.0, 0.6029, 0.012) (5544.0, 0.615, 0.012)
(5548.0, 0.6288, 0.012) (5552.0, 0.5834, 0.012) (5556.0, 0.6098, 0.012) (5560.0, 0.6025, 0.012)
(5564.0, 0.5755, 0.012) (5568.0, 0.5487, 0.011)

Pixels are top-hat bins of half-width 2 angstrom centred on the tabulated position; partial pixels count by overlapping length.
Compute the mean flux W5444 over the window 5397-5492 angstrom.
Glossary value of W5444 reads 0.577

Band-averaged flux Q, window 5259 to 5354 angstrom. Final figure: 0.565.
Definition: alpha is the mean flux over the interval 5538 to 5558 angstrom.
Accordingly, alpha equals 0.608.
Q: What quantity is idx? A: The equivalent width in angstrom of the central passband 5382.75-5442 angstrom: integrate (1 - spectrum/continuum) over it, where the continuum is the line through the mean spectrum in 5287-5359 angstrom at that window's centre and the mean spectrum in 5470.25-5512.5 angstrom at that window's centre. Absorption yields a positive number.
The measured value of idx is -0.3 angstrom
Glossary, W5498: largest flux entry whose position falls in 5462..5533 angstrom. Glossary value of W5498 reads 0.6147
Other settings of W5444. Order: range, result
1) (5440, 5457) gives 0.585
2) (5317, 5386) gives 0.585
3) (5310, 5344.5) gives 0.581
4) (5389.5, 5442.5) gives 0.578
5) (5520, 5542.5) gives 0.58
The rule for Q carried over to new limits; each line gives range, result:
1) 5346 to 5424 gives 0.582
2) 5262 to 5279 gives 0.501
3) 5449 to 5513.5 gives 0.572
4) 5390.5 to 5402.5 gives 0.561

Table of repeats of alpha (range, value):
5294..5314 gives 0.589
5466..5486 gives 0.567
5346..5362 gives 0.601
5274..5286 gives 0.539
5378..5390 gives 0.588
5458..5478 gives 0.577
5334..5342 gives 0.587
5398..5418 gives 0.564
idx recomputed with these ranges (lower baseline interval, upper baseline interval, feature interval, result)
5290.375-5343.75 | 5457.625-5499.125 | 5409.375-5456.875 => -0.90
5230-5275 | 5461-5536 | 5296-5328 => -2.26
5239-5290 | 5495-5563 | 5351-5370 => -1.66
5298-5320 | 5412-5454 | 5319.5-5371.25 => 1.15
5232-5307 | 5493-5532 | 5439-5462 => -0.83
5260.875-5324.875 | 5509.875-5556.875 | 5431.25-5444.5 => -0.42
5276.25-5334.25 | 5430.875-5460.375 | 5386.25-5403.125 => 0.46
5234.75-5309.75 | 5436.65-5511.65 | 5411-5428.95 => -0.67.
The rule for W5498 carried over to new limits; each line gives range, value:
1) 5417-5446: 0.6166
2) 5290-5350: 0.6126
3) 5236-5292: 0.5917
